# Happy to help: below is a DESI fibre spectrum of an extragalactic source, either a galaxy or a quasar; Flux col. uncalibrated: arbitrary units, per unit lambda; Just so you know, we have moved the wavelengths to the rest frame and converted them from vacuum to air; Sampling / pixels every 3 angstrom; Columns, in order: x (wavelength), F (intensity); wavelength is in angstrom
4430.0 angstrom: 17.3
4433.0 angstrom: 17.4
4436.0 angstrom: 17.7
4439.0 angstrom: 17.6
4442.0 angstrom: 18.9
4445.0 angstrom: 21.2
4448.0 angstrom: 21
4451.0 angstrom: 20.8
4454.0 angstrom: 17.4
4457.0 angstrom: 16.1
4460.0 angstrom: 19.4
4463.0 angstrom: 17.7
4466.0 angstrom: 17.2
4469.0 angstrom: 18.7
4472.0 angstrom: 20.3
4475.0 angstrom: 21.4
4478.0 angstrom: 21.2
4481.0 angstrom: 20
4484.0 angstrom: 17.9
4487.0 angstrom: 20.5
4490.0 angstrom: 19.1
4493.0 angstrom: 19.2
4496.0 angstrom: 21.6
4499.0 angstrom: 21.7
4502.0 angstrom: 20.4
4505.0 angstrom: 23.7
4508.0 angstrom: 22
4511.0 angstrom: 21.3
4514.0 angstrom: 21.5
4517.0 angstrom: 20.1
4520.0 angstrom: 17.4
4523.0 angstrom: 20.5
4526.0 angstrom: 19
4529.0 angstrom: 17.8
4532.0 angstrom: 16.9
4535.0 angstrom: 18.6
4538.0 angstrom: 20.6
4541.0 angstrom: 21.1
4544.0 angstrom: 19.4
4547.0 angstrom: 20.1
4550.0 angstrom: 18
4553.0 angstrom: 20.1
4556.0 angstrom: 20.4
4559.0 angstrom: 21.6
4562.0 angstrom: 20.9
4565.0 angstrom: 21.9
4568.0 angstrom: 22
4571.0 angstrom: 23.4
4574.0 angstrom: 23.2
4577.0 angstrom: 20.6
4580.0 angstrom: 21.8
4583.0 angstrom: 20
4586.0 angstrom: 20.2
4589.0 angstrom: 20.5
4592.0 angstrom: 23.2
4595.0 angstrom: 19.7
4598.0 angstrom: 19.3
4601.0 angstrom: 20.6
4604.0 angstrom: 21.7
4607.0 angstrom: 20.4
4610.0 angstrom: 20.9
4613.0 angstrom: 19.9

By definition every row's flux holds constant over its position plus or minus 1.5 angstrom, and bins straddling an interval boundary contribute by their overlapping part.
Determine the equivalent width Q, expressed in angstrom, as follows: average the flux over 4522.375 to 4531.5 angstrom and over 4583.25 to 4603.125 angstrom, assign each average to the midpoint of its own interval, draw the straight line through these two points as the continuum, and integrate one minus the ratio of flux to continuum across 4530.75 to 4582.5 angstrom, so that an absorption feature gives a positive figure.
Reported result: -2.80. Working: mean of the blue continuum 18.7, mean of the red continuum 20.6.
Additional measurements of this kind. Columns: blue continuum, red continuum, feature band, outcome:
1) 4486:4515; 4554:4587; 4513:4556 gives 3.84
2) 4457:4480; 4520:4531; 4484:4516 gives -3.33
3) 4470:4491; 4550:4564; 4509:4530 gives 0.54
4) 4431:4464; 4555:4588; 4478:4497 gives -0.22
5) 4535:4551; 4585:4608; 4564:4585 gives -1.52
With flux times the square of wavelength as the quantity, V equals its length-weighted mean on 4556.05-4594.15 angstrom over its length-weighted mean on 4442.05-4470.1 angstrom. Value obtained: 1.2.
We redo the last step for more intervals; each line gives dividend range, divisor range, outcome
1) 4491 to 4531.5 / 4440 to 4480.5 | 1.08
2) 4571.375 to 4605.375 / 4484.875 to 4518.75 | 1.05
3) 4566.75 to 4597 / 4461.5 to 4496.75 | 1.15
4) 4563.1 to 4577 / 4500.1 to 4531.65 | 1.13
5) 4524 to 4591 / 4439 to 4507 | 1.07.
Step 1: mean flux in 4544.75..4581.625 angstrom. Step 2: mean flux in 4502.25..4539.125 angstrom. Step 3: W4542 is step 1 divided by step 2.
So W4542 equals 1.06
